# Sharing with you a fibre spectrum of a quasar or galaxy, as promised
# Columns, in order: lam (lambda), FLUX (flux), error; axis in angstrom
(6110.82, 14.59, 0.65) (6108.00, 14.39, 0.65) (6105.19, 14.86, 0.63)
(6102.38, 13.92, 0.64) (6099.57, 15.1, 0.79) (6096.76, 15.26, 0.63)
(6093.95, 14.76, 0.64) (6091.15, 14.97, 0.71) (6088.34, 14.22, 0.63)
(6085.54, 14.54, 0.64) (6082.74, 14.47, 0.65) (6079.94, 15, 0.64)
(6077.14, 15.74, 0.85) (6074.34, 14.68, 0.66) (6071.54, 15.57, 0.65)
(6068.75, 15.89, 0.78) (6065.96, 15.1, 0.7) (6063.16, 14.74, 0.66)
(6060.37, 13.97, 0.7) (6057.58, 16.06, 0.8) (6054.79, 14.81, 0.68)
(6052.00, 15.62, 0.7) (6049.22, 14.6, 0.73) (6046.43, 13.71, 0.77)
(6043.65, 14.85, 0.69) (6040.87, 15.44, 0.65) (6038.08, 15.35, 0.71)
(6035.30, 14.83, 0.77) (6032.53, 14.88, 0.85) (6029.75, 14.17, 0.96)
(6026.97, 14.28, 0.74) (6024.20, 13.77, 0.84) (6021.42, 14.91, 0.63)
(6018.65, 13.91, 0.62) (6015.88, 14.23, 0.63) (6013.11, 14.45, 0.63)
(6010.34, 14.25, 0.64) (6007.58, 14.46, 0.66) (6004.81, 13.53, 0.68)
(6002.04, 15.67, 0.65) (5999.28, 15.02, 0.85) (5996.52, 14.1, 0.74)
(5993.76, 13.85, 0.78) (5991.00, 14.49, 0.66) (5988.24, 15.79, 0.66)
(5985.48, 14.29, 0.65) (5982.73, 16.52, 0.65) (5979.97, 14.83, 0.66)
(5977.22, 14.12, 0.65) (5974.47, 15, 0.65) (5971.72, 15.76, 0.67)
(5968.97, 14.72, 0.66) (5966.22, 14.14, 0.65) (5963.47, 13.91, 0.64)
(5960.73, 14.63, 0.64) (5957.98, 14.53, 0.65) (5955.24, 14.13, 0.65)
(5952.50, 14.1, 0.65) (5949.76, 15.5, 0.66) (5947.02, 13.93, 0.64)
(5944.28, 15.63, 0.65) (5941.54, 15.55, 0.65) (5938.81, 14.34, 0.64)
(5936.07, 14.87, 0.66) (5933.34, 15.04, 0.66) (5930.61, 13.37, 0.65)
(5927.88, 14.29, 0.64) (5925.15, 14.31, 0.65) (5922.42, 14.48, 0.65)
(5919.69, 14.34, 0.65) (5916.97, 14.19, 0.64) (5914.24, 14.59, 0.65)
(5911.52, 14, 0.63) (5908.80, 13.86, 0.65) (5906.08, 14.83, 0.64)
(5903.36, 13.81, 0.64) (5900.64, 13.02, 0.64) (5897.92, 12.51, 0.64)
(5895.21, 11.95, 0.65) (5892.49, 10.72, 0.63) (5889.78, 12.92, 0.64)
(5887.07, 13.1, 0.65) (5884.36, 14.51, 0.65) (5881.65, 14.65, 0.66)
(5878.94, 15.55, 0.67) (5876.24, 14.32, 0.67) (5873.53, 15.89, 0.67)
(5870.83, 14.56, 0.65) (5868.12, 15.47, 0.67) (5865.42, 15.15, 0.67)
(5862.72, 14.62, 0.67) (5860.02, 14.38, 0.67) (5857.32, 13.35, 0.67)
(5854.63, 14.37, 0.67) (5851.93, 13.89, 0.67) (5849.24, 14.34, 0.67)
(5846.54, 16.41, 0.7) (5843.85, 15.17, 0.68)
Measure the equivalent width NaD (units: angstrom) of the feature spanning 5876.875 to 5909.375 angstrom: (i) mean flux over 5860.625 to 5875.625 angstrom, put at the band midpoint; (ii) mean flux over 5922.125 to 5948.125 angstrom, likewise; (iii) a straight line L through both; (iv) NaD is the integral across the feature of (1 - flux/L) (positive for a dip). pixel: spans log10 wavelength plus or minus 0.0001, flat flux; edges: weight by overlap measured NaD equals 3.1 angstrom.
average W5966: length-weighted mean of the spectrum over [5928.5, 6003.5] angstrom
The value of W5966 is 14.7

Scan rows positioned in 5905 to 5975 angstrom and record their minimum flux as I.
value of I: 13.37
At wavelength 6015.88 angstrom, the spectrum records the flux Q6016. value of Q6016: 14.23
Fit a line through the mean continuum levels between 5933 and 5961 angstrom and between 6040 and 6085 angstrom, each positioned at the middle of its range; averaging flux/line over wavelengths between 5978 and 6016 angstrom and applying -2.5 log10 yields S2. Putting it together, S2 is 0.01 mag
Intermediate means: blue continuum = 14.7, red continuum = 15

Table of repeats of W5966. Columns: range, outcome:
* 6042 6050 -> 14.4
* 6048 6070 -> 15.1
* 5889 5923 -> 13.5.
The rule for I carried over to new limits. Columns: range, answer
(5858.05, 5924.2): 10.72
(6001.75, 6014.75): 13.53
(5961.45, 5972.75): 13.91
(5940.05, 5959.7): 13.93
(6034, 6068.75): 13.71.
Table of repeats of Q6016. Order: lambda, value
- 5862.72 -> 14.62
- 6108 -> 14.39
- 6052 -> 15.62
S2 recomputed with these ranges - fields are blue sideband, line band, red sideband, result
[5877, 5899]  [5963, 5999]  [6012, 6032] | -0.060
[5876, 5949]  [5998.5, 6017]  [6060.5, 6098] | 0.004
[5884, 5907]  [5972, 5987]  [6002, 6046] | -0.079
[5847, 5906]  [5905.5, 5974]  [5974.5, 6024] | -0.016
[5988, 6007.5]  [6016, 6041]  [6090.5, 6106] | 0.006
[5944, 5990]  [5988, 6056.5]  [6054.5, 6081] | 0.030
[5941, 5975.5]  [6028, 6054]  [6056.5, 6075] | 0.017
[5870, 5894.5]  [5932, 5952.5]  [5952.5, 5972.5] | -0.042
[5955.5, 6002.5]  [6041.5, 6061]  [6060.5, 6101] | 0.003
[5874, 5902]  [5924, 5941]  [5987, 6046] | -0.048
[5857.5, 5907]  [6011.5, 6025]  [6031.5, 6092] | 0.034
